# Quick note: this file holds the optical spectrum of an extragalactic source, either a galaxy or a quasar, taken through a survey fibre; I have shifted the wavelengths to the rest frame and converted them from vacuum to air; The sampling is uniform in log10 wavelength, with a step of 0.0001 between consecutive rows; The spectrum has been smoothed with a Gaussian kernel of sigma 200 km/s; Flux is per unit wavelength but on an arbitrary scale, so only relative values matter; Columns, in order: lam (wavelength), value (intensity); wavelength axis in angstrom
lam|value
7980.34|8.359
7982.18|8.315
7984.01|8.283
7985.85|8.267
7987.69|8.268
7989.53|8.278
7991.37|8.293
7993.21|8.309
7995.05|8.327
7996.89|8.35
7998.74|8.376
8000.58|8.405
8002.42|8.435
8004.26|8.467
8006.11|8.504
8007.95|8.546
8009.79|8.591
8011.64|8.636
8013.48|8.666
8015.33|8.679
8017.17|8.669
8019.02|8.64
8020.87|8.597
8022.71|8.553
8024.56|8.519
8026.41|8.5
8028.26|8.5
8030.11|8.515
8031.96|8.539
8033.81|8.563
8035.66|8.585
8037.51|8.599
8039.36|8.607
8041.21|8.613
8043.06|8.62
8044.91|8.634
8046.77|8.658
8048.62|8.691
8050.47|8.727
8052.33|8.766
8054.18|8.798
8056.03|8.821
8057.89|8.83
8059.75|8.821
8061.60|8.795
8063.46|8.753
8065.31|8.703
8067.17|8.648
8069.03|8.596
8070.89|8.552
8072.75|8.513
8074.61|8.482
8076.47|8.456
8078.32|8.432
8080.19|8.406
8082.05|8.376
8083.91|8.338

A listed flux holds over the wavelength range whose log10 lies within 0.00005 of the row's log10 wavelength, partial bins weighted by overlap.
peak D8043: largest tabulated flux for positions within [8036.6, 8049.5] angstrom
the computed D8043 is 8.691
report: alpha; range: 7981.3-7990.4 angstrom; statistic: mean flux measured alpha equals 8.29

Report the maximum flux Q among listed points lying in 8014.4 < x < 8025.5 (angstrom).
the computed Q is 8.679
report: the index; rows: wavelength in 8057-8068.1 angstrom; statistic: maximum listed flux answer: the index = 8.83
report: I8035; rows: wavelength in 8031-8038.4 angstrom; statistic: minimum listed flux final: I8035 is 8.539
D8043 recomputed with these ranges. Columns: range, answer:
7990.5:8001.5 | 8.405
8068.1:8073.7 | 8.596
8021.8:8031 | 8.553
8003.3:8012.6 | 8.636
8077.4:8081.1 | 8.432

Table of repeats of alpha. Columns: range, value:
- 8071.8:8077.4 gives 8.49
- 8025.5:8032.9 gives 8.51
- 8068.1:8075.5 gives 8.53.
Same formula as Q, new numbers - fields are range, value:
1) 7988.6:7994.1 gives 8.309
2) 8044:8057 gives 8.821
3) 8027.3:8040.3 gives 8.607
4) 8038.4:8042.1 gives 8.613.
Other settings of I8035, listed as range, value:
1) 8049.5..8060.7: 8.727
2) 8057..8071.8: 8.552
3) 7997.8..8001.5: 8.376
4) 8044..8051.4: 8.634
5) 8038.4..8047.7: 8.607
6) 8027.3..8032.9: 8.5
